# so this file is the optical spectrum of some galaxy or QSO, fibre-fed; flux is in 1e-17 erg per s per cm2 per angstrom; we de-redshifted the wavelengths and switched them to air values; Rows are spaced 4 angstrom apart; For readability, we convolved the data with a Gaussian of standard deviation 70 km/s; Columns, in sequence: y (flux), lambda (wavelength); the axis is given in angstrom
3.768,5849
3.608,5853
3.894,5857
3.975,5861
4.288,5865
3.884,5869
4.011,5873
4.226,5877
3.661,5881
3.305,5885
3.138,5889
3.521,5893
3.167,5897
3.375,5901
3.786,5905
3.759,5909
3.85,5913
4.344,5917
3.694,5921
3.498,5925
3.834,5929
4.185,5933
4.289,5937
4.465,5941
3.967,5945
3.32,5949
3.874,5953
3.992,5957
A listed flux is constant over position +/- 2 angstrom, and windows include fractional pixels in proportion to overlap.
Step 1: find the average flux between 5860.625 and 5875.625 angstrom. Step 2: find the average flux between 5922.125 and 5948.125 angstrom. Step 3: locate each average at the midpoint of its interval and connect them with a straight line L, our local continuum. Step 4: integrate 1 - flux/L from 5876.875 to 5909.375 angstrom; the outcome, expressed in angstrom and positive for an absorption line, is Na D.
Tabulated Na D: 4.30 angstrom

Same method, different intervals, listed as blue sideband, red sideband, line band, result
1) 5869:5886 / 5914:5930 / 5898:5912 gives 0.8 angstrom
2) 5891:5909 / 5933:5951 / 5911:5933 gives -0.6 angstrom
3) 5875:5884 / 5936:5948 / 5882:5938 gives 4.6 angstrom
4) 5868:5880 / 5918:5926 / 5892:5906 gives 1.5 angstrom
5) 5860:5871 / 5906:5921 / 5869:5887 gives 1.0 angstrom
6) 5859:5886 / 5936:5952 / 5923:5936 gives 0.3 angstrom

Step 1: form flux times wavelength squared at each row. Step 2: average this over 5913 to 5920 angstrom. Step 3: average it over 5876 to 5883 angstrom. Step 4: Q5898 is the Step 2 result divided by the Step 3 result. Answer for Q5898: 1.07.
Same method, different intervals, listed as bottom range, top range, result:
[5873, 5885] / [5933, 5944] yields 1.14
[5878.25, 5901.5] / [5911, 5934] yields 1.16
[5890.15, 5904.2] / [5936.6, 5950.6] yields 1.20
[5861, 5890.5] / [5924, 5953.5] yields 1.06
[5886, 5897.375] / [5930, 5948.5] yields 1.27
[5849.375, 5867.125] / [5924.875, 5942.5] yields 1.07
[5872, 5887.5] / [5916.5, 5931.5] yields 1.03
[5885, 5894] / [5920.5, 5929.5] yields 1.12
